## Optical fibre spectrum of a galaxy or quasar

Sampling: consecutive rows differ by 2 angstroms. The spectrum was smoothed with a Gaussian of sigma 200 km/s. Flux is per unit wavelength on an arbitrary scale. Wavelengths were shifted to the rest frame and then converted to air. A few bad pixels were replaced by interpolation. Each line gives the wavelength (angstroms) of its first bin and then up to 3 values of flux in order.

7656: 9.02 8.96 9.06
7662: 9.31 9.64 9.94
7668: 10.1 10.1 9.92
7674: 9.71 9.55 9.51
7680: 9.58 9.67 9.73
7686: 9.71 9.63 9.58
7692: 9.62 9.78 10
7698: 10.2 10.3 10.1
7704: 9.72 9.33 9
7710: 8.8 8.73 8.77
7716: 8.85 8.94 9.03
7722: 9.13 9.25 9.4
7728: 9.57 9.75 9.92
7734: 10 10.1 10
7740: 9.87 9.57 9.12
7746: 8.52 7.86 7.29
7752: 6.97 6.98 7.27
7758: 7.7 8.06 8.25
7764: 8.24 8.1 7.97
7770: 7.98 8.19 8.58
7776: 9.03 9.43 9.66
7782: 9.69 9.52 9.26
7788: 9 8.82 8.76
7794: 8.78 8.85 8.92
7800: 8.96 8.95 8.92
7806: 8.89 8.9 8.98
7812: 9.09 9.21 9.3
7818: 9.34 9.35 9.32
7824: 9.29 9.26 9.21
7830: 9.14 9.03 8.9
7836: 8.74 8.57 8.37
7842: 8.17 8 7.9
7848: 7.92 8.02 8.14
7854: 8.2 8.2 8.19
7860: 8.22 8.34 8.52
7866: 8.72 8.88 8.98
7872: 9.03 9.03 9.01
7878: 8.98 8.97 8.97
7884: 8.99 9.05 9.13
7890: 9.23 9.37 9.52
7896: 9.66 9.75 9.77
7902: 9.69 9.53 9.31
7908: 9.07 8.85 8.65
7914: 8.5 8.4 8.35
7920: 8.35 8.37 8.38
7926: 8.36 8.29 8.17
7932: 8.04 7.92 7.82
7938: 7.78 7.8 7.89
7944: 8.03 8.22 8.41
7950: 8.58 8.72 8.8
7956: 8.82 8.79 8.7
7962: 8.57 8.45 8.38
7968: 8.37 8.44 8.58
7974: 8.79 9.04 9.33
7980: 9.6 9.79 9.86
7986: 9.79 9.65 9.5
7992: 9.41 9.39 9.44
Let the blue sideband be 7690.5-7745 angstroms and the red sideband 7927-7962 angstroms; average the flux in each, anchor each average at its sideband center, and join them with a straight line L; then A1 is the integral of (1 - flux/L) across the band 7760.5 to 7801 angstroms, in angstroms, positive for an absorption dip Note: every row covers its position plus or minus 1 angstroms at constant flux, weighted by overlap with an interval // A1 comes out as 1.7 angstroms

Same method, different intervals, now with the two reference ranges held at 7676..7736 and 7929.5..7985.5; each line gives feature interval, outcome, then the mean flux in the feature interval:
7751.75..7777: 3.6 angstroms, 7.98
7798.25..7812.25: 0.3 angstroms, 8.95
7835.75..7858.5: 2.0 angstroms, 8.18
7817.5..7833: -0.3 angstroms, 9.24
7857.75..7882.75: 0.4 angstroms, 8.77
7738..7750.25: 0.6 angstroms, 8.9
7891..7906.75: -1.4 angstroms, 9.58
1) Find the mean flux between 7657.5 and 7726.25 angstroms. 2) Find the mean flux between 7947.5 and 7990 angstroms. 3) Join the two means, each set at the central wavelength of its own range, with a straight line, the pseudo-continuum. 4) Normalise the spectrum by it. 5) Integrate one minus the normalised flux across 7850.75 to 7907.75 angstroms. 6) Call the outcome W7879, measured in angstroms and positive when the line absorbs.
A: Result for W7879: 0.9 angstroms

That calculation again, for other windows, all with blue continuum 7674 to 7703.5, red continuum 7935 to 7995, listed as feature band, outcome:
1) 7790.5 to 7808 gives 0.9 angstroms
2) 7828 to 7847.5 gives 1.4 angstroms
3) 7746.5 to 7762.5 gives 3.3 angstroms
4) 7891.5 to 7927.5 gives 0.0 angstroms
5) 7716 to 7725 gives 0.6 angstroms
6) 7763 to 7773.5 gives 1.5 angstroms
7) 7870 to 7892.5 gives 0.1 angstroms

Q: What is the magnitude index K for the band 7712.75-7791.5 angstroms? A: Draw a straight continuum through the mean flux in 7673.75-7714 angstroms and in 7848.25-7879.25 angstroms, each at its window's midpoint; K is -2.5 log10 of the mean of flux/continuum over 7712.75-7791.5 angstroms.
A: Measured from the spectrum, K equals 0.05 mag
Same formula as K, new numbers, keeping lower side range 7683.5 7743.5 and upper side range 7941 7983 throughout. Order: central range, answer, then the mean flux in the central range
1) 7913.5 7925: 0.06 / 8.39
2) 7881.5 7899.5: -0.05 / 9.32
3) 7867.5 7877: 0.00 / 8.99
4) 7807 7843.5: 0.02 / 9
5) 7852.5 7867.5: 0.09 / 8.35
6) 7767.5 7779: 0.09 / 8.55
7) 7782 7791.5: 0.01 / 9.19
